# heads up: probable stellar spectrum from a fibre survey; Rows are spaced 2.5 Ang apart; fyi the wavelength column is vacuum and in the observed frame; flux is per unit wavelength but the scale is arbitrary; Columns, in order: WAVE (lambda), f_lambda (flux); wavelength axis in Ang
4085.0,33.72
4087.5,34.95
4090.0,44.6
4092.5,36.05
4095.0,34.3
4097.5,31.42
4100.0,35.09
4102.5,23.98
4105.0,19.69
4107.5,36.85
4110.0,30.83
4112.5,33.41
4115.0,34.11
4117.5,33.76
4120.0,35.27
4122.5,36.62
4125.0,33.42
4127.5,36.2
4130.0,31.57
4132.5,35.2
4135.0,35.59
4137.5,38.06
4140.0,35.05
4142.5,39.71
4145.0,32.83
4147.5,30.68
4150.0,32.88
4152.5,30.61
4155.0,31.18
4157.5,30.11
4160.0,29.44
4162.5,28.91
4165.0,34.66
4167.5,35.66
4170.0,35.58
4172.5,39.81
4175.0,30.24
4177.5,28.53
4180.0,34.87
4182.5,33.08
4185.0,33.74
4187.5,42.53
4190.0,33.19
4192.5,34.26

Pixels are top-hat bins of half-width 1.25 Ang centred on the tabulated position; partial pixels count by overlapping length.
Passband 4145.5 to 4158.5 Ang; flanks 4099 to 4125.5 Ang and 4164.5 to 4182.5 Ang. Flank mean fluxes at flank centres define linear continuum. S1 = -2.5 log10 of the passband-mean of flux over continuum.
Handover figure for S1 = 0.073 mag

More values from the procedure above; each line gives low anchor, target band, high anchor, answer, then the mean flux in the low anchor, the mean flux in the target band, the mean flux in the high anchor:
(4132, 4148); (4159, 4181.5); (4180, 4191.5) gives 0.076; 35.5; 33.1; 35.5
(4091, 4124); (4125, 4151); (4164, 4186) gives -0.049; 32.5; 34.7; 34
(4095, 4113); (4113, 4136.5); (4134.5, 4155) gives -0.076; 30.3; 34.6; 34.2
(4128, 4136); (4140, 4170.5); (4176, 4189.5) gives 0.052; 34.3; 32.7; 34.4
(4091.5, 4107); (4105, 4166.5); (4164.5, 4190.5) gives -0.033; 30.3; 33.3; 34.8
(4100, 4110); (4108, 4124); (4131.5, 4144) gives -0.099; 28.4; 34.1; 36.7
